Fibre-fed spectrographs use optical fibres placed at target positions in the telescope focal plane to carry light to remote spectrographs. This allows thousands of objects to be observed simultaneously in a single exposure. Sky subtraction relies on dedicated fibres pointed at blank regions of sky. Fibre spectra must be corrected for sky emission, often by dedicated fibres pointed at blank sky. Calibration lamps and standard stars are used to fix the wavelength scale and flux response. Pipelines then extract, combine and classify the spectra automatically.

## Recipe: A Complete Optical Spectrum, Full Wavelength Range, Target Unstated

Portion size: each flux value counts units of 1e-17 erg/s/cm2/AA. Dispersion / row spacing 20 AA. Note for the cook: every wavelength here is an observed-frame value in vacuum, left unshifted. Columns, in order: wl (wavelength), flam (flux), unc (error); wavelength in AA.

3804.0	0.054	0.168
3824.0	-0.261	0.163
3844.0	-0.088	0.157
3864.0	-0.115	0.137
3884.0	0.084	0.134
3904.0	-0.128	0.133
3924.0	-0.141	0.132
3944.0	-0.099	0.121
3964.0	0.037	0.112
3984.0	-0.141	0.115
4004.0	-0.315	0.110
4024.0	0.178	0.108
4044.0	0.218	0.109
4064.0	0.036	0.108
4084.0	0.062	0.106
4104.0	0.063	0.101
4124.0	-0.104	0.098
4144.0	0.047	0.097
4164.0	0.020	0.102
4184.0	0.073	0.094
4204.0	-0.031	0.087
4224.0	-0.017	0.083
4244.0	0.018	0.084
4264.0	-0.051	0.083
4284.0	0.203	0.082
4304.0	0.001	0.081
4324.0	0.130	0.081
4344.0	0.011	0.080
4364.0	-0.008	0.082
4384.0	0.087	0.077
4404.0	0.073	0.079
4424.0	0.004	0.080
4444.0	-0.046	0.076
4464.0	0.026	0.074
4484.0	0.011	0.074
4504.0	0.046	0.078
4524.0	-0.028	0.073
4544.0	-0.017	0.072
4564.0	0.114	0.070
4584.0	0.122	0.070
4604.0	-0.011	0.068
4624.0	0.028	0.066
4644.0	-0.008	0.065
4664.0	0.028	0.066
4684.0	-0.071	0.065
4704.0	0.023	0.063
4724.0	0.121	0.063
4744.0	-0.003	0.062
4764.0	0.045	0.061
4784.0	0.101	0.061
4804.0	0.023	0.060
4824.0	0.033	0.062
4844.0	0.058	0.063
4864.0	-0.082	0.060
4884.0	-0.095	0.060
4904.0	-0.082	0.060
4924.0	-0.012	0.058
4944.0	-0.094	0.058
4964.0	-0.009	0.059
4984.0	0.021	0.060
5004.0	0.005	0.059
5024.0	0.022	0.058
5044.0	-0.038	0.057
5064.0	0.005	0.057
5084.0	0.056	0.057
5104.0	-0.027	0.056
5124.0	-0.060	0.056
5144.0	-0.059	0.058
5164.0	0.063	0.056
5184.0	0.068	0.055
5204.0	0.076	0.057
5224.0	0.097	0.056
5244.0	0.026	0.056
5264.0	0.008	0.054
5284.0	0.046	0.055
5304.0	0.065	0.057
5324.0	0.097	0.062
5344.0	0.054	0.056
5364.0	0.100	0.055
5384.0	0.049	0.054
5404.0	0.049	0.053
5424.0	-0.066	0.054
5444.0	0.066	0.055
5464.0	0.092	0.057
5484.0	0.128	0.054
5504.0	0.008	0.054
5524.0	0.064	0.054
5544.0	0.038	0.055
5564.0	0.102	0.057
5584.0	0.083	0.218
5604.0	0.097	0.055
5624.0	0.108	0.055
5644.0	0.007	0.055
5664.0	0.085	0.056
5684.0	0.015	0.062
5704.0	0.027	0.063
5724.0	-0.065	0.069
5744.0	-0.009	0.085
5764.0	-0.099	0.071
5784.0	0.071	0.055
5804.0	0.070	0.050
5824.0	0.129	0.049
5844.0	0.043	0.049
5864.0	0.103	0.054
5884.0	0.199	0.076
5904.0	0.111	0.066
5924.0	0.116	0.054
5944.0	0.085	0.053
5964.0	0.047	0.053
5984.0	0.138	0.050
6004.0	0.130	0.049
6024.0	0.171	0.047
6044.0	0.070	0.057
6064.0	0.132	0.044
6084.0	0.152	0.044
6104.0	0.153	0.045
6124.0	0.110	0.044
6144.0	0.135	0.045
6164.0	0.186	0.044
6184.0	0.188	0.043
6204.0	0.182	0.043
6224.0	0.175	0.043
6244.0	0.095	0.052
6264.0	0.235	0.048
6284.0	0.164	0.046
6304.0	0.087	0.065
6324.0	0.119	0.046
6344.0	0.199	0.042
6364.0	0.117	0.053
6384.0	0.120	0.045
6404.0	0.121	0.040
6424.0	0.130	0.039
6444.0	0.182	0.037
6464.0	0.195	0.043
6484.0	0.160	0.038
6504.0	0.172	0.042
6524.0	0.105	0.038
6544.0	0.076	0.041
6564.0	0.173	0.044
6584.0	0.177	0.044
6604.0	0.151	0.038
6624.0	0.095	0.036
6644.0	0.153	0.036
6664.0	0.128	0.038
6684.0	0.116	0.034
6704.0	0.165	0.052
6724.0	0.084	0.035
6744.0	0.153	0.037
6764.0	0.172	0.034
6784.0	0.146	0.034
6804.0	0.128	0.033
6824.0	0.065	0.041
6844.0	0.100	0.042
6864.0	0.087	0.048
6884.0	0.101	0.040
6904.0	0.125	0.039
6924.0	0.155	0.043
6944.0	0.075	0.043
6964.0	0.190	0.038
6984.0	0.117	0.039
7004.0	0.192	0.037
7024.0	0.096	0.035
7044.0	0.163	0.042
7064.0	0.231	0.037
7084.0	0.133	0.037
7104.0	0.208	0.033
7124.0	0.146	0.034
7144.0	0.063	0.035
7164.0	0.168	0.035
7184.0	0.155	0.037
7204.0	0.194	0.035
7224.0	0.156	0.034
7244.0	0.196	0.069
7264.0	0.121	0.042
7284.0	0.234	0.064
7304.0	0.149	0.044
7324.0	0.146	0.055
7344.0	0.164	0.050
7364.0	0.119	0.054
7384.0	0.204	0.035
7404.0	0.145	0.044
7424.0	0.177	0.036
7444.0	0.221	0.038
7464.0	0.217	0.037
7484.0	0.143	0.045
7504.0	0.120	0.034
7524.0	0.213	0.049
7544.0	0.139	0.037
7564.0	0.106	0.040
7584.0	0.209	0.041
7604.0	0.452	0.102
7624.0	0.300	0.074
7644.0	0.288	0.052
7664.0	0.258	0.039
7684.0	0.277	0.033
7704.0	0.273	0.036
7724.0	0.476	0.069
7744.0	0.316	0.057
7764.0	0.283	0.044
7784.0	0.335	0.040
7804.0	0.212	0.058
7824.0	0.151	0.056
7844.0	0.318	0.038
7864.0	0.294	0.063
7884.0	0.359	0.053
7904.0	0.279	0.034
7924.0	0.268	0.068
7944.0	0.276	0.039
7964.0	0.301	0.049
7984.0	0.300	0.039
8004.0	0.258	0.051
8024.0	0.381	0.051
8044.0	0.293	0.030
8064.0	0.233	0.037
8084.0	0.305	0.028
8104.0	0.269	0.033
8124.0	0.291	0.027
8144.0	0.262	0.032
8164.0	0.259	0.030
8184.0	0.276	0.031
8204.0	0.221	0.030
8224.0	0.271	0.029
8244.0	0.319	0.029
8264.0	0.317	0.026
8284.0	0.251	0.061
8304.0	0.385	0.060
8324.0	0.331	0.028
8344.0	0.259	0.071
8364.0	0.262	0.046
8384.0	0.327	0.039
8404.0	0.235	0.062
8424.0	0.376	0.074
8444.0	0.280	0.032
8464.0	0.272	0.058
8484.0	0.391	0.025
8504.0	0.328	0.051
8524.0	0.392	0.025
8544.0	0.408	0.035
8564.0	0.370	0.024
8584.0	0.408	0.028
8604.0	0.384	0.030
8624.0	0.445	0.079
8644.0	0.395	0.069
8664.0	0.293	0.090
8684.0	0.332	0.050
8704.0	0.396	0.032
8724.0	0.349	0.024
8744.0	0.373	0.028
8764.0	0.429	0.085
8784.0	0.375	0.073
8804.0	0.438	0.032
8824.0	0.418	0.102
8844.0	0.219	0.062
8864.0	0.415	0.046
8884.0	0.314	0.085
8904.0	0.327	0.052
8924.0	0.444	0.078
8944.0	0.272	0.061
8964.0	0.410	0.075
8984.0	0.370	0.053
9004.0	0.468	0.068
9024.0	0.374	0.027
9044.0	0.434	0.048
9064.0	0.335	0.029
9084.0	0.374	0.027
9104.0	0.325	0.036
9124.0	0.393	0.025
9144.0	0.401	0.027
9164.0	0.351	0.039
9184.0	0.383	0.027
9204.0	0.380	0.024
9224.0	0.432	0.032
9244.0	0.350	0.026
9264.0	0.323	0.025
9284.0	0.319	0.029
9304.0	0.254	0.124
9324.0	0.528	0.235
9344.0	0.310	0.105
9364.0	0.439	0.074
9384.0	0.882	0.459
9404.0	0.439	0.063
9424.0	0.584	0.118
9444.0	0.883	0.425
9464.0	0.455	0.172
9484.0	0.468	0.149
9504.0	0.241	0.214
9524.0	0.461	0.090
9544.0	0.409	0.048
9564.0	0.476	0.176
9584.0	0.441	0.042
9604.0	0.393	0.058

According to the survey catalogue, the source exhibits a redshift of 0.90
